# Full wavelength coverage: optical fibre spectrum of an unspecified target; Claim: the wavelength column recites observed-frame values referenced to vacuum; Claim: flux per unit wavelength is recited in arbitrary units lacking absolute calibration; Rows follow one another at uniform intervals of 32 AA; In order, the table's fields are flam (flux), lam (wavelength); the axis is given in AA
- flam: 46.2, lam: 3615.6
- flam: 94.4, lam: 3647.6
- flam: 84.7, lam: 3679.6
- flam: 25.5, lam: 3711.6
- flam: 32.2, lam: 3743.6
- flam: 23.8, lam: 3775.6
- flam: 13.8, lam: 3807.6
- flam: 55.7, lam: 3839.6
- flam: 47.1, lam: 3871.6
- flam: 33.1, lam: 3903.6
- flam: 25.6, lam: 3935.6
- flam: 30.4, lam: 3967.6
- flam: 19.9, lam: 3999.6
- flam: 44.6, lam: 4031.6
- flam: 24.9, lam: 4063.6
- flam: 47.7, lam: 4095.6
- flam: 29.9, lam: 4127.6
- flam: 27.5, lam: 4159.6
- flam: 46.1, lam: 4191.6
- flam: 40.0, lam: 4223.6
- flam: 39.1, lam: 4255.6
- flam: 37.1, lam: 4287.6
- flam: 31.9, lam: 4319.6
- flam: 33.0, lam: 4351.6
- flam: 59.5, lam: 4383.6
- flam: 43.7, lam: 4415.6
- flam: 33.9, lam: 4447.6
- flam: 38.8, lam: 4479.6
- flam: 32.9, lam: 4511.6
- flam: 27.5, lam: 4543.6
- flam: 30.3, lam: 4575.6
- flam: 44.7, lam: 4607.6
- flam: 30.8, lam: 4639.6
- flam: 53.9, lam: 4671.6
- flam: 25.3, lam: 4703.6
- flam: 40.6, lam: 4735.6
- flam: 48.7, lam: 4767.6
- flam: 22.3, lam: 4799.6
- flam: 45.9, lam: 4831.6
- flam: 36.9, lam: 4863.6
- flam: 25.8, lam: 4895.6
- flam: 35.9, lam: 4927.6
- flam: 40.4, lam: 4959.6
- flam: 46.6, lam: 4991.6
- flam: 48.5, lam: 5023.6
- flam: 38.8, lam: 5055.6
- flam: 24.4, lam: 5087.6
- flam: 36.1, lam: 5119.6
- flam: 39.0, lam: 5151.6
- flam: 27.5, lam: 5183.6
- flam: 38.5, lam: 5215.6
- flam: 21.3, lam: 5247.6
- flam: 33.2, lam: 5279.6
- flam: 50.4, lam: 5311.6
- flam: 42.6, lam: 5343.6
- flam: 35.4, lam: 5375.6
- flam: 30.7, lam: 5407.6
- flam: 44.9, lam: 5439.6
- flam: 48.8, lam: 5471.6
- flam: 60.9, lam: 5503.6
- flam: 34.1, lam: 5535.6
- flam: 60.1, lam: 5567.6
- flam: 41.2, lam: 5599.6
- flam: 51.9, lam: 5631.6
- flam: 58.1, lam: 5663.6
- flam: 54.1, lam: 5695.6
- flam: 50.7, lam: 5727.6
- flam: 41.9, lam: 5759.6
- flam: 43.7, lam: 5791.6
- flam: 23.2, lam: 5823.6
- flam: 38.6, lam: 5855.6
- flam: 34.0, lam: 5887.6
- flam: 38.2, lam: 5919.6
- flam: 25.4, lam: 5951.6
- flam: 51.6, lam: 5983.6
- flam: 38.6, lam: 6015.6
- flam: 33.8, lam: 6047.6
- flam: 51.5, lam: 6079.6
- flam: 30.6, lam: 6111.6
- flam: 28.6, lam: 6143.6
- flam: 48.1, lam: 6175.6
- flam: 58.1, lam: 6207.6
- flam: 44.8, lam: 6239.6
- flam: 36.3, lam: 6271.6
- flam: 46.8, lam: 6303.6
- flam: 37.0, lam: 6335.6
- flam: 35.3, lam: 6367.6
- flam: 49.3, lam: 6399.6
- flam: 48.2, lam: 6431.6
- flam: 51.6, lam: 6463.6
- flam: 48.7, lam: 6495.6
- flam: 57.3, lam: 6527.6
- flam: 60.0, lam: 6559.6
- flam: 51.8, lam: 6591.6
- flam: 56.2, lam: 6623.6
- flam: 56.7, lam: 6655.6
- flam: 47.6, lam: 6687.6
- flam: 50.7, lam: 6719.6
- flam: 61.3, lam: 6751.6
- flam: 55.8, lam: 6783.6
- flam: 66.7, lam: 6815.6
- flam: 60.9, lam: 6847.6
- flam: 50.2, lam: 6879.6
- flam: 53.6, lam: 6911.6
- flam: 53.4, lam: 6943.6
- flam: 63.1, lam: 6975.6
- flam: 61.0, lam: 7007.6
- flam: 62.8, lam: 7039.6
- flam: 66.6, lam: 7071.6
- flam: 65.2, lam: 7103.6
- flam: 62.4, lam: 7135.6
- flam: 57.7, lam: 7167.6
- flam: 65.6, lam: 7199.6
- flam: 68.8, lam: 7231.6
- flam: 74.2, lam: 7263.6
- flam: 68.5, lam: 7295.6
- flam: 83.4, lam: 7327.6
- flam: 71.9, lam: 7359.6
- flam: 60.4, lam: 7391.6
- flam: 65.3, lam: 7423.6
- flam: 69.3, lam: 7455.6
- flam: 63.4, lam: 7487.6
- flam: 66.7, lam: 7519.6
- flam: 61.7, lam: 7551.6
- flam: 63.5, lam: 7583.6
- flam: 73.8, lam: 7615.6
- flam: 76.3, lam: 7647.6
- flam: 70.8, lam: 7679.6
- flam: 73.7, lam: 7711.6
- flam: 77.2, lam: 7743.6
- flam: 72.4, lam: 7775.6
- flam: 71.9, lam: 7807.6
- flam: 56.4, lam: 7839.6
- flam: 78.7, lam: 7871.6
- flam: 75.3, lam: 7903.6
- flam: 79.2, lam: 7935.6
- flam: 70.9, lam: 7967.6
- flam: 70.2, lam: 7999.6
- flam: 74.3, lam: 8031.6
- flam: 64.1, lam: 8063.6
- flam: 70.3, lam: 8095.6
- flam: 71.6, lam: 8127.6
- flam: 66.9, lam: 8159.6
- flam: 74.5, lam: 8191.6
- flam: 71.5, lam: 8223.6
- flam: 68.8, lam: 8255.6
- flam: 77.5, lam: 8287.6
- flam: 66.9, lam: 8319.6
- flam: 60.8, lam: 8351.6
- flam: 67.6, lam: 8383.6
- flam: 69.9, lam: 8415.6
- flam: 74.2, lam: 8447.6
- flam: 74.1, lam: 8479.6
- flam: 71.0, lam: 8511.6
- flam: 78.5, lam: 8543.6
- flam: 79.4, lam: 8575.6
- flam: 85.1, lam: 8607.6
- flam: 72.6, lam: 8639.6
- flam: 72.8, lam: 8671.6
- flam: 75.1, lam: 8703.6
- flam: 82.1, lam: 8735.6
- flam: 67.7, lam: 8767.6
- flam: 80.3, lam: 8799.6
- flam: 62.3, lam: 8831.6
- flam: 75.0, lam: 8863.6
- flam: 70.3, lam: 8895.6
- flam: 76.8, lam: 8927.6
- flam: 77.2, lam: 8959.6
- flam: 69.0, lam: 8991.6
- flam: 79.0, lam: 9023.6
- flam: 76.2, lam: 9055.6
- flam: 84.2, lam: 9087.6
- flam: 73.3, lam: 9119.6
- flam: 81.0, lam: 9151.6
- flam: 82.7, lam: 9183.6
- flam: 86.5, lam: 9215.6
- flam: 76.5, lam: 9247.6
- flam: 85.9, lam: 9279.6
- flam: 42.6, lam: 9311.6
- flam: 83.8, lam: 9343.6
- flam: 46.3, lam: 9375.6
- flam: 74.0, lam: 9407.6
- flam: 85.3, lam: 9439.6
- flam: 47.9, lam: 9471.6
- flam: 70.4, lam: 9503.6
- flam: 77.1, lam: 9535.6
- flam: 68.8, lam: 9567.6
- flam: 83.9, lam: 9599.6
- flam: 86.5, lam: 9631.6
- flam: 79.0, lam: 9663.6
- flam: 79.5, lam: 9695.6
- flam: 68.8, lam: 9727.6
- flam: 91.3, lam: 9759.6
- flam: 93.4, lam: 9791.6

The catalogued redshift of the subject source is 0.606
